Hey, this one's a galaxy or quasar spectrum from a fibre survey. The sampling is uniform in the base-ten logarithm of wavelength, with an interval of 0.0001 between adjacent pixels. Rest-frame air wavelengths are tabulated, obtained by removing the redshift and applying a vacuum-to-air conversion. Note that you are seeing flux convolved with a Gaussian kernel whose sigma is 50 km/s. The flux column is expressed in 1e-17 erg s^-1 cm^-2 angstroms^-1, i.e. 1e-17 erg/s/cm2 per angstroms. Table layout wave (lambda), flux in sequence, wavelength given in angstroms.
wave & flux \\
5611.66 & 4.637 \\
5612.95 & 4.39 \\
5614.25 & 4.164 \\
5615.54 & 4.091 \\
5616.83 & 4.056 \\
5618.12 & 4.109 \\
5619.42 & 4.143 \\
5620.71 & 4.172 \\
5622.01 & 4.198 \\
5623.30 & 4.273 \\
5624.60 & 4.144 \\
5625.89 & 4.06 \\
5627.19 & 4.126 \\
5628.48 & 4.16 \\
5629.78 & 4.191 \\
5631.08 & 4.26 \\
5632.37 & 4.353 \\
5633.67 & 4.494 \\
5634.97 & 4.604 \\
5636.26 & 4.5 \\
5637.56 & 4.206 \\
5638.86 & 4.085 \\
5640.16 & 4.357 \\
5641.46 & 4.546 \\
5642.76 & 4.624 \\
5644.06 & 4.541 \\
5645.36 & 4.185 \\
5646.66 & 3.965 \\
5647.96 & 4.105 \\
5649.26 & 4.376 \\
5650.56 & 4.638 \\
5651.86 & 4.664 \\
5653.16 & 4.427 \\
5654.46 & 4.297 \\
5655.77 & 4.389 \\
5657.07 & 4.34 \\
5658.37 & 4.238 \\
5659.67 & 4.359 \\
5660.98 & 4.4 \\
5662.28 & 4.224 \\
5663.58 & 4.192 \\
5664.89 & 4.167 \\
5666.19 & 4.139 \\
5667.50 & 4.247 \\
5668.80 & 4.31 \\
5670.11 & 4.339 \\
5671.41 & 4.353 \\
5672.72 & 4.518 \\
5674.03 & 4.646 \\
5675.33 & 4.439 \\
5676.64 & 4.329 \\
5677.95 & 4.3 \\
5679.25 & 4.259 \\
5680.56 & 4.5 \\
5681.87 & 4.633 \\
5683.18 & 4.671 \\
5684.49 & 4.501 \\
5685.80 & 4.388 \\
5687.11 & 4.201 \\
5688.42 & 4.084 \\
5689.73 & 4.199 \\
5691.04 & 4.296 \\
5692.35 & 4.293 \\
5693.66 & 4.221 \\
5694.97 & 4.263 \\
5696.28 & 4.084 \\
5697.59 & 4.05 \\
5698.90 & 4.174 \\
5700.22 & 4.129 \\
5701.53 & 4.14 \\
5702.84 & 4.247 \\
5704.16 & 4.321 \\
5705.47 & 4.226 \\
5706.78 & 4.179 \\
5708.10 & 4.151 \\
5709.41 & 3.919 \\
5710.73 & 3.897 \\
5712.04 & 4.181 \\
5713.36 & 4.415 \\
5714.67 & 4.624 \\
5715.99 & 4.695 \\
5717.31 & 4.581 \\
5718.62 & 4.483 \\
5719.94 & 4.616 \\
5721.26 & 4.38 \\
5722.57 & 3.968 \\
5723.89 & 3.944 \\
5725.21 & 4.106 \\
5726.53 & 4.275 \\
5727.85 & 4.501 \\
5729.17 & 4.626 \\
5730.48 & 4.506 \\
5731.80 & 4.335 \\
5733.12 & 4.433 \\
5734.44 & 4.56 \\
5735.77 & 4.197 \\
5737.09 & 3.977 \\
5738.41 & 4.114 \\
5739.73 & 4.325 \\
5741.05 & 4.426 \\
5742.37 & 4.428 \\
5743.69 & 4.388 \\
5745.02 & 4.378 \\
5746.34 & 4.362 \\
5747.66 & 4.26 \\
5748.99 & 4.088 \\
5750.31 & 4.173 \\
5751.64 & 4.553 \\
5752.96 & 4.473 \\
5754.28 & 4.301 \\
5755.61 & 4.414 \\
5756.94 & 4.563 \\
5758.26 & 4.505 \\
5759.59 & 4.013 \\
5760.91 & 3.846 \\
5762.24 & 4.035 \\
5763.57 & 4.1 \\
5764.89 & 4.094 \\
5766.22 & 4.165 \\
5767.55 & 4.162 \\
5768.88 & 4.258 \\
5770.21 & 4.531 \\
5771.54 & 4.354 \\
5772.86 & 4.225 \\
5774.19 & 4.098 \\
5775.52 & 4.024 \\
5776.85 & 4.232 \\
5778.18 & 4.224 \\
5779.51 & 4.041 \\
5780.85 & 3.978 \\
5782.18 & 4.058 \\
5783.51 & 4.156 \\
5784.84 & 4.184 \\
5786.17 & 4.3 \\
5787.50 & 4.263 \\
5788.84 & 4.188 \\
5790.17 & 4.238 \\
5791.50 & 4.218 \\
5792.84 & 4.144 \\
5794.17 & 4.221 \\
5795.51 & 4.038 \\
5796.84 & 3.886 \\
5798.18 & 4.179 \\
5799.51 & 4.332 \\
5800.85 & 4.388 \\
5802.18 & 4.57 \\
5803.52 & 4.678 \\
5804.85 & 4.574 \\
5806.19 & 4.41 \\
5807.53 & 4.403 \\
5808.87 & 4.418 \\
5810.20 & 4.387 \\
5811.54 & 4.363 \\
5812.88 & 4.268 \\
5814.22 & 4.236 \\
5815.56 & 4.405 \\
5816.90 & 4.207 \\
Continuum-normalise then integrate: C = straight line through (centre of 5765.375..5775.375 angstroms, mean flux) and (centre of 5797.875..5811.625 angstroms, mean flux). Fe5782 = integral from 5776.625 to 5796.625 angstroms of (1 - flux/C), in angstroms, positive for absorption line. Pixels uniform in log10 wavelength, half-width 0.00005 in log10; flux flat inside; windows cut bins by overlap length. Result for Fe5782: 0.8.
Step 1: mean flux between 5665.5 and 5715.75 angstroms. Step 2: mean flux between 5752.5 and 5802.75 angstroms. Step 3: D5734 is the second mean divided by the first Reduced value 0.98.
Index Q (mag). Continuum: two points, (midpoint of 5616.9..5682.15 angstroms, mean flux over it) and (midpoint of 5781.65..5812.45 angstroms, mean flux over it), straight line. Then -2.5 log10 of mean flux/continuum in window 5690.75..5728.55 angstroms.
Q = 0.01 mag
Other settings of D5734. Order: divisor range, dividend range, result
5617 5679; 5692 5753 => 0.99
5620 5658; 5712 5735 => 1.02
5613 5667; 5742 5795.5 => 0.99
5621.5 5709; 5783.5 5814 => 1.00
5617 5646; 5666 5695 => 1.02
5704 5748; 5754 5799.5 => 0.97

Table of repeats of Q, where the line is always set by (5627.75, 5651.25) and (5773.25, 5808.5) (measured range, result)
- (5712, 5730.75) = -0.029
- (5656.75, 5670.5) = 0.015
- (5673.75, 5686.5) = -0.036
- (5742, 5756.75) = -0.022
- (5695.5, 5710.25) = 0.039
